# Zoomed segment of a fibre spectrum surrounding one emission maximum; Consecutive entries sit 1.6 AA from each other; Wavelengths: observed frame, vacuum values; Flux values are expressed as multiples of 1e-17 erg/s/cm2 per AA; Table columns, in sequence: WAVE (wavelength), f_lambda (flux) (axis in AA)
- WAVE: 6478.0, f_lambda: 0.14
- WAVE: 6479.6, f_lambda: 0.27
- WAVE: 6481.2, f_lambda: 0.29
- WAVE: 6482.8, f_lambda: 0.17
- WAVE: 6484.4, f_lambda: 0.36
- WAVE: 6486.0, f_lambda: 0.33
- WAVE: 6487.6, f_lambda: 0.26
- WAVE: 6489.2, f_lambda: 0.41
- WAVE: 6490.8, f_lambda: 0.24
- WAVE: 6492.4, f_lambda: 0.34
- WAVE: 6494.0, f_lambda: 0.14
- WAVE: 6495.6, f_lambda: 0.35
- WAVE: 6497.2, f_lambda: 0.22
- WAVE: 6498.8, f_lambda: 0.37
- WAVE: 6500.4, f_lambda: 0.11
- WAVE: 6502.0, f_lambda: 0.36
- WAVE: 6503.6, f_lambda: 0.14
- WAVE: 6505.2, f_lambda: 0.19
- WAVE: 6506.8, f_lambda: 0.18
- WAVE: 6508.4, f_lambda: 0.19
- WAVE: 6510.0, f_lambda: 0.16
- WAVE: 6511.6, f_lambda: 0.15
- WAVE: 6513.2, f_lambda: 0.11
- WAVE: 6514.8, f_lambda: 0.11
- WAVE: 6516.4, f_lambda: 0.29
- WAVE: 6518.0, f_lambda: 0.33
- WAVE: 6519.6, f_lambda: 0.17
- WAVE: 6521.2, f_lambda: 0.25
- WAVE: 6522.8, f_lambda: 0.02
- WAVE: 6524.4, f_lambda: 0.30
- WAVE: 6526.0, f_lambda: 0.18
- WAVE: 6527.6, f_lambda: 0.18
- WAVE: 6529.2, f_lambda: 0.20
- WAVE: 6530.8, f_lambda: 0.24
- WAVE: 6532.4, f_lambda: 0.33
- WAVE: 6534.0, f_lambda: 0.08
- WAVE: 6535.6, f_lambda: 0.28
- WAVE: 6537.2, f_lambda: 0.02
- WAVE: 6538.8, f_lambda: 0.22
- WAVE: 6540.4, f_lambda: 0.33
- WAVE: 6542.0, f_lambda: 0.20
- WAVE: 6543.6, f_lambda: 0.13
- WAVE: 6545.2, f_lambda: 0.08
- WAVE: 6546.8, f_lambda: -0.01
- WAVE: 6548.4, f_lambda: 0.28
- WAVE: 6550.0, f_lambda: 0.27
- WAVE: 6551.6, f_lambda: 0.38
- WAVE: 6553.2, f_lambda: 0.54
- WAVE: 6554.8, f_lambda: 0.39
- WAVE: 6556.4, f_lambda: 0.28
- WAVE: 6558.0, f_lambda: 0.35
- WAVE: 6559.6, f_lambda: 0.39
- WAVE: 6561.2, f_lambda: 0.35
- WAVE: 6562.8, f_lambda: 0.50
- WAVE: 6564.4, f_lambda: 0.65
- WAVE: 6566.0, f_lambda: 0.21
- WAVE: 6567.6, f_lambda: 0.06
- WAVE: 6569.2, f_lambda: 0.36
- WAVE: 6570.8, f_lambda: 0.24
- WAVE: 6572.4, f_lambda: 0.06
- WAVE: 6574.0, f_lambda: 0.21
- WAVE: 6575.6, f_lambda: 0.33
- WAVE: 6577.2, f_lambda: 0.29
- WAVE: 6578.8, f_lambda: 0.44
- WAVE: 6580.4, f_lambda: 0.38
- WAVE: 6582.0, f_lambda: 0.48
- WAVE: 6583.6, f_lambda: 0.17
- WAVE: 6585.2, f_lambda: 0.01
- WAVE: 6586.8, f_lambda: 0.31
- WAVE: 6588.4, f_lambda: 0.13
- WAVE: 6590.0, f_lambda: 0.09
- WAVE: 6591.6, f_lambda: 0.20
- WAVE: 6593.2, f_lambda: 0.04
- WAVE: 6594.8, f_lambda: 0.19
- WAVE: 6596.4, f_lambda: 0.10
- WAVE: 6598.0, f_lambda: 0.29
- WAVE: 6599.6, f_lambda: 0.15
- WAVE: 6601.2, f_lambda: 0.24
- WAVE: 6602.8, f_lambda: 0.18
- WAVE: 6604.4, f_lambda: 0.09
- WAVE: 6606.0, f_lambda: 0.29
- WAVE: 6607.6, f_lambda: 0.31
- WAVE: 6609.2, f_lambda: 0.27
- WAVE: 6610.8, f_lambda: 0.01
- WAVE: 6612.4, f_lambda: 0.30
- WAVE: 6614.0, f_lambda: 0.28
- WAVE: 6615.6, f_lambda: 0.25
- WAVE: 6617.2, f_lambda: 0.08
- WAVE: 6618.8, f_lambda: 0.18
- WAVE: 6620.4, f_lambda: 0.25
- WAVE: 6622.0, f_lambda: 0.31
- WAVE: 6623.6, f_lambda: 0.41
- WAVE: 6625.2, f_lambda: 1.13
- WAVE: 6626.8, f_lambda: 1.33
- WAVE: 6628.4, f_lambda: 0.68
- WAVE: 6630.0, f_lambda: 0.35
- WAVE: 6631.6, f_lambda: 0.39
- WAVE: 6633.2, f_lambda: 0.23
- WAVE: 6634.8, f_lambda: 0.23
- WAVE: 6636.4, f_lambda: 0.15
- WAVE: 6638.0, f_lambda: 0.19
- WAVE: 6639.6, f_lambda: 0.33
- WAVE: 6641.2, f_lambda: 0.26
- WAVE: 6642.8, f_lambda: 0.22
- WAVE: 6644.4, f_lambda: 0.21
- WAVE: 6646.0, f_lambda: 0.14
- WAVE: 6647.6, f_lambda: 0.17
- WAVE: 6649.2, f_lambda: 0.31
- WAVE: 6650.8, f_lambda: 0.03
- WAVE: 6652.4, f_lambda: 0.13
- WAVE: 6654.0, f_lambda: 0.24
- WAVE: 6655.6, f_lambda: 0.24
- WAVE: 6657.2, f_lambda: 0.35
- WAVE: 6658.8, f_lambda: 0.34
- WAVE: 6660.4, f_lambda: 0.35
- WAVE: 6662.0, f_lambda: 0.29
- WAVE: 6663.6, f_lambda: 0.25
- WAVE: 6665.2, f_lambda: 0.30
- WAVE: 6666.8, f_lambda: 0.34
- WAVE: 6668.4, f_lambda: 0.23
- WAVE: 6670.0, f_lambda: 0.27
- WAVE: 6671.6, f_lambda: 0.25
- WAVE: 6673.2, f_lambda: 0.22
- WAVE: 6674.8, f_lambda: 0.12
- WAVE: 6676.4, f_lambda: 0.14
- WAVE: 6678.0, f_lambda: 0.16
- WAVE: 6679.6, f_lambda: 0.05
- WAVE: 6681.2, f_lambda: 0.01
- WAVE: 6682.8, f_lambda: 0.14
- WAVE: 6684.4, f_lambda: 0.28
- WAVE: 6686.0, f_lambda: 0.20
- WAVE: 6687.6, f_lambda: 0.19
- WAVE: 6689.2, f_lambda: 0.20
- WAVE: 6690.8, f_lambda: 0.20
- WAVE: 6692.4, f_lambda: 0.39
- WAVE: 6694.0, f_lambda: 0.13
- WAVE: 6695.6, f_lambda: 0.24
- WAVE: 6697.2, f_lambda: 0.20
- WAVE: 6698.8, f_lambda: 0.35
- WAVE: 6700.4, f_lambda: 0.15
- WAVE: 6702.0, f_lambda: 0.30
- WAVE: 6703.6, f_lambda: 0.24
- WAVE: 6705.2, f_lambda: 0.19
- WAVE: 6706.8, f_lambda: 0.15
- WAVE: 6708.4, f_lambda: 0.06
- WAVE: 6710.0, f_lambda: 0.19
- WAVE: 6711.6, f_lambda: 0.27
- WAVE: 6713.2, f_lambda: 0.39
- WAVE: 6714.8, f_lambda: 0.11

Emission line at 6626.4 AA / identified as [O III]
